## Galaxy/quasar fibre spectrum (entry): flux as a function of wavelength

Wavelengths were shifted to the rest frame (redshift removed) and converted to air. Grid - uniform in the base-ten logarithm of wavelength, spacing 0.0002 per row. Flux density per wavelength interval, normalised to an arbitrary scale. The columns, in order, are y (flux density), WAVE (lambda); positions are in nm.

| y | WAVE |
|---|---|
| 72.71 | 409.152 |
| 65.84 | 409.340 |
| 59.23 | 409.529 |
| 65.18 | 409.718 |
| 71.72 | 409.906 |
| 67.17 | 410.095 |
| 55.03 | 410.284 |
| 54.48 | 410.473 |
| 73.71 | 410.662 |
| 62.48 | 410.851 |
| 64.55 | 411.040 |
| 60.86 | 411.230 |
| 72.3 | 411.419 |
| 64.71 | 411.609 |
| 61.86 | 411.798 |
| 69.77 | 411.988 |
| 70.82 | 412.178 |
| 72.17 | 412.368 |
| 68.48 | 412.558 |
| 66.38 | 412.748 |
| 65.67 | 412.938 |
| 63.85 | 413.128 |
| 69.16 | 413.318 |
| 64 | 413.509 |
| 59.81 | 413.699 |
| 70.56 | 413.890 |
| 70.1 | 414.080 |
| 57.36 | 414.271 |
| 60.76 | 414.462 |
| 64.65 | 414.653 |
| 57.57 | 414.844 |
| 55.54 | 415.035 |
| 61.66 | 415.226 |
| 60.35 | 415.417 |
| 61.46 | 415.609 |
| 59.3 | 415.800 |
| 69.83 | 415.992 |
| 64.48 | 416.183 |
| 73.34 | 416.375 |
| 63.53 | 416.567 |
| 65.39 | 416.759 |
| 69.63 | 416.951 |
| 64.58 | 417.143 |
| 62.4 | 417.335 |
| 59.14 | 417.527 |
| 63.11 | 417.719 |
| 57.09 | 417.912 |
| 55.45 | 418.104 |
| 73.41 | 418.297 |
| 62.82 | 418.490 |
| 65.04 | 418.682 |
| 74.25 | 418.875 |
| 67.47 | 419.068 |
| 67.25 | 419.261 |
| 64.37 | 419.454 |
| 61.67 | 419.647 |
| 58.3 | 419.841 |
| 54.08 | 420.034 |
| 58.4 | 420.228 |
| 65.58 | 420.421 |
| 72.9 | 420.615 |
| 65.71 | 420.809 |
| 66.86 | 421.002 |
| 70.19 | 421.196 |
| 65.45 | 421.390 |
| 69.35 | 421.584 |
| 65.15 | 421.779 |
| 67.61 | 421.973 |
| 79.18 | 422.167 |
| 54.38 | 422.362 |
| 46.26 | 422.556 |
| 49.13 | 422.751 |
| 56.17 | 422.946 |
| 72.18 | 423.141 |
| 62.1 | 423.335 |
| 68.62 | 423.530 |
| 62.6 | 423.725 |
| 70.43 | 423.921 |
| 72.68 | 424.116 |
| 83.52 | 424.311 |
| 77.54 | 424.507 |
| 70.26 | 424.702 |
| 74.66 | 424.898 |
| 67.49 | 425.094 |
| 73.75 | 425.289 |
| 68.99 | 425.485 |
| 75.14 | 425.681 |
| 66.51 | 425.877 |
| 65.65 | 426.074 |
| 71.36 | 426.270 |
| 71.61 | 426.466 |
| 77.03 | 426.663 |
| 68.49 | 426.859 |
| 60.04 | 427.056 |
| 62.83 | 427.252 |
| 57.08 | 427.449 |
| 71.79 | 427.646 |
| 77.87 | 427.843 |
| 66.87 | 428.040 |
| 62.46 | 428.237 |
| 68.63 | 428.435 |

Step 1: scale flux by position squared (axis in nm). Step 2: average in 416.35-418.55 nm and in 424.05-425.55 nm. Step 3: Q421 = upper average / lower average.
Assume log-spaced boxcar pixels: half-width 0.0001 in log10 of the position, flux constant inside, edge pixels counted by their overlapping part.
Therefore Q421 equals 1.2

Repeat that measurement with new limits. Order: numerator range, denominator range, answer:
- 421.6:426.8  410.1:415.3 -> 1.12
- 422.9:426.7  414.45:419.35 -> 1.15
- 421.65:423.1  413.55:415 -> 1.00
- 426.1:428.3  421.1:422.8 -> 1.10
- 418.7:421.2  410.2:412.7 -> 1.03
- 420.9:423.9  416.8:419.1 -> 1.01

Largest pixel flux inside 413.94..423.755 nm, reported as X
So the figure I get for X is 79.18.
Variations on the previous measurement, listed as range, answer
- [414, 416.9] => 73.34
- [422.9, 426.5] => 83.52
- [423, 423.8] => 72.18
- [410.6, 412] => 73.71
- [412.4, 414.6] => 70.56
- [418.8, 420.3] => 74.25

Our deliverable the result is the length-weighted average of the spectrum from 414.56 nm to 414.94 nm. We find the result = 61.1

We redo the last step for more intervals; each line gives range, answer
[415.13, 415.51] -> 61.1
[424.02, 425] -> 75.7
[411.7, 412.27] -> 67.5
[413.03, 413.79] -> 64.3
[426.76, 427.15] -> 64.4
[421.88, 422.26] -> 73.5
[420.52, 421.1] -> 68.5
